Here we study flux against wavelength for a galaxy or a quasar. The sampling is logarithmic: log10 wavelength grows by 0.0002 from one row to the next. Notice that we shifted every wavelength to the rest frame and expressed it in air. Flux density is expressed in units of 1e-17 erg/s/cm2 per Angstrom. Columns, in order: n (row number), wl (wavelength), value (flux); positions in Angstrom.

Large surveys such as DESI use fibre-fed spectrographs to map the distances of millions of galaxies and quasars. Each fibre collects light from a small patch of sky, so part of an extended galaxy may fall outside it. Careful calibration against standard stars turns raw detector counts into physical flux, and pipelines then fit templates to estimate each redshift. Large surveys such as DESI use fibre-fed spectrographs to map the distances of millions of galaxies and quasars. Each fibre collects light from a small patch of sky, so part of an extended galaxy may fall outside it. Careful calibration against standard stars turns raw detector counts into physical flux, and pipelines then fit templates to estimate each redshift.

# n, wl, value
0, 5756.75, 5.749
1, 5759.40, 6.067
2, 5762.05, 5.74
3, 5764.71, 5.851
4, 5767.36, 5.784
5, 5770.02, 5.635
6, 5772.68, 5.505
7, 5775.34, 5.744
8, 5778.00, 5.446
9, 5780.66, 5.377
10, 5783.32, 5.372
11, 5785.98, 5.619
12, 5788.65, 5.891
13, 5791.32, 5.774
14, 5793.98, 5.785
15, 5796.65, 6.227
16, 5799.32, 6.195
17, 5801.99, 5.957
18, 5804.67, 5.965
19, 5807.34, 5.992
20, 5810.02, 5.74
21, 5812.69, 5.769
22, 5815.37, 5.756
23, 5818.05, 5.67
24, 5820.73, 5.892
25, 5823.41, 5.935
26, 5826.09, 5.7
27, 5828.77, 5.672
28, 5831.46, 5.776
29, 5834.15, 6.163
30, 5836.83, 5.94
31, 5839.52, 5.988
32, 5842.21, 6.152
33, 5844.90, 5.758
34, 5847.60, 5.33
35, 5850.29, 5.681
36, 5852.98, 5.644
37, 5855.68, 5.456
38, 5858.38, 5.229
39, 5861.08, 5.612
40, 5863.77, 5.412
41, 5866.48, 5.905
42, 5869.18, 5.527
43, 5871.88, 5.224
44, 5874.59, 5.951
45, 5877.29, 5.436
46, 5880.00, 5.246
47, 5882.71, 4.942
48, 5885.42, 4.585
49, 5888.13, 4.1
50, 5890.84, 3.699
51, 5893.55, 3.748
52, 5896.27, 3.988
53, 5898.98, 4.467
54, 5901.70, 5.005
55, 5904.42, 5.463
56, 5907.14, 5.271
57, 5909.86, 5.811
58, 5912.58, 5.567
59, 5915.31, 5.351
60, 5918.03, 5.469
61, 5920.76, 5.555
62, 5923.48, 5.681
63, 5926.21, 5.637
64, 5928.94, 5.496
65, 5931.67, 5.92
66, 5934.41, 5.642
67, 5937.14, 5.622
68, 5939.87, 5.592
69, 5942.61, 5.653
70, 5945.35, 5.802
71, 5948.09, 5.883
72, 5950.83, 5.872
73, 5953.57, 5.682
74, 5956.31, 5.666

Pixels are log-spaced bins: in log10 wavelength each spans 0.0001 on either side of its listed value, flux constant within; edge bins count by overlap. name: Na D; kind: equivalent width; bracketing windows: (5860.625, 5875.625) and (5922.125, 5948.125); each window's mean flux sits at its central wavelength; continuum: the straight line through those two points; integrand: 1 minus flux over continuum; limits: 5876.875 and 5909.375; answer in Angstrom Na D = 5.5 Angstrom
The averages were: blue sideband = 5.6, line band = 4.67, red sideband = 5.68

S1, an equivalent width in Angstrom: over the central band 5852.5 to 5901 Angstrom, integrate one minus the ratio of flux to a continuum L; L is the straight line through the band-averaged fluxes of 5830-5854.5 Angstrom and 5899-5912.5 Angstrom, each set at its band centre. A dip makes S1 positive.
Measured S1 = 4.9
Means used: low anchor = 5.82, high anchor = 5.31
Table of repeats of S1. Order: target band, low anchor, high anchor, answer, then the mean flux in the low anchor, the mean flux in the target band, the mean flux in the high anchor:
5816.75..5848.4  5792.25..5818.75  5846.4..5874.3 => -0.7 Angstrom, 5.91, 5.84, 5.52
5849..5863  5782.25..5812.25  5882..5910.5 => -1.1 Angstrom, 5.87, 5.52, 4.61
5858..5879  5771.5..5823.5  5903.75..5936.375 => 0.4 Angstrom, 5.78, 5.55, 5.58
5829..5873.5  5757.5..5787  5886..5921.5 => -4.2 Angstrom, 5.65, 5.67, 4.87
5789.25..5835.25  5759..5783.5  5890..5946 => -2.8 Angstrom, 5.65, 5.88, 5.27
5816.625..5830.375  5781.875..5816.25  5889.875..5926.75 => -0.2 Angstrom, 5.85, 5.77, 5.05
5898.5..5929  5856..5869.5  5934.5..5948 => 1.1 Angstrom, 5.53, 5.42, 5.69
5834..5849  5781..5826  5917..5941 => -0.2 Angstrom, 5.83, 5.87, 5.63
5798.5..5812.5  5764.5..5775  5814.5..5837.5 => -0.4 Angstrom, 5.68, 5.94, 5.83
